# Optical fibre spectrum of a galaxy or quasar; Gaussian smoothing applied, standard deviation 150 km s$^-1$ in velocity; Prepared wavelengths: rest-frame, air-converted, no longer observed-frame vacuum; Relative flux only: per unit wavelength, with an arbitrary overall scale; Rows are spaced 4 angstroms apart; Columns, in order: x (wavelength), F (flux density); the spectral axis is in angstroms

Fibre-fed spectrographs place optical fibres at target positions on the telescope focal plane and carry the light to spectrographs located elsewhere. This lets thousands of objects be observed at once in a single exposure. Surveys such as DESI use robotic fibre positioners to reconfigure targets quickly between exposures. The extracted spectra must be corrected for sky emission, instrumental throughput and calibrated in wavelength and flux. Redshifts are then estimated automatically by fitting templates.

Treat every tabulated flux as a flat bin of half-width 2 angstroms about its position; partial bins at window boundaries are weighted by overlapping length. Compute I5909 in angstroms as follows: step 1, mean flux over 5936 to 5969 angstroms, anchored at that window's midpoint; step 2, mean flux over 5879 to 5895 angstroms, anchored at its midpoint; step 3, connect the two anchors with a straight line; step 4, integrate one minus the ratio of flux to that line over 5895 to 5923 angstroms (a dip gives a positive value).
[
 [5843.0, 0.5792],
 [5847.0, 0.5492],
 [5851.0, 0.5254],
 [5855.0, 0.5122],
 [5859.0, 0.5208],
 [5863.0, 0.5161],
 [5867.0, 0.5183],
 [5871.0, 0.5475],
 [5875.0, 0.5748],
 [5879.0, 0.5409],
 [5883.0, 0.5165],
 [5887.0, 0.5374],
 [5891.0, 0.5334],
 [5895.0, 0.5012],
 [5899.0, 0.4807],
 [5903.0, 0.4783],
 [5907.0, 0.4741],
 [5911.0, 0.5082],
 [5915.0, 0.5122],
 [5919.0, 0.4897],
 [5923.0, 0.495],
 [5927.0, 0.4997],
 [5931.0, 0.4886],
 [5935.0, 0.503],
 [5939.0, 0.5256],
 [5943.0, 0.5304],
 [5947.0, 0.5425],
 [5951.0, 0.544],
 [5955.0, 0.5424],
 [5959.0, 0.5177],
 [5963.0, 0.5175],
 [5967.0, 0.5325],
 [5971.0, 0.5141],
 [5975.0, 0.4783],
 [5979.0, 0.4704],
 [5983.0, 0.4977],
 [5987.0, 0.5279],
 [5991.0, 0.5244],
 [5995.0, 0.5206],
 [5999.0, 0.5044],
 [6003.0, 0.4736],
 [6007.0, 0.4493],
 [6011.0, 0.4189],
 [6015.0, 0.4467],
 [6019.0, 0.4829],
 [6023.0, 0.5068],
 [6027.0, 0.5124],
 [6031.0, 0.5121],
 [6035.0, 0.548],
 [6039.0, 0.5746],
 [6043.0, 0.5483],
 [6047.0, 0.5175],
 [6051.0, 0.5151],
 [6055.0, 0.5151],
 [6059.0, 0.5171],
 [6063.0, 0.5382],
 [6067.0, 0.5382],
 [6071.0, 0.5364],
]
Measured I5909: 1.9 angstroms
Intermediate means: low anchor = 0.527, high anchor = 0.531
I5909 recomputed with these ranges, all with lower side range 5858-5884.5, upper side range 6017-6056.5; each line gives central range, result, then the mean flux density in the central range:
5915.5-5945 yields 1.4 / 0.505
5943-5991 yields 0.9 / 0.518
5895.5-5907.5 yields 1.2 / 0.481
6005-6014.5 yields 1.6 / 0.436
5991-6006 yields 0.8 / 0.499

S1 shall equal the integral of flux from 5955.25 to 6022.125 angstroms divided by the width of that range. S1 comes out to 0.494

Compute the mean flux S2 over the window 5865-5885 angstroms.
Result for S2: 0.54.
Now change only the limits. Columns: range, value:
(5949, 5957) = 0.543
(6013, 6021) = 0.465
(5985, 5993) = 0.526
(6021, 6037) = 0.52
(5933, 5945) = 0.52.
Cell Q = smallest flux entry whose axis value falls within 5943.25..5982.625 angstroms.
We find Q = 0.4704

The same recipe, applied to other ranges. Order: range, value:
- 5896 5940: 0.4741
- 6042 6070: 0.5151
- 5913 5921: 0.4897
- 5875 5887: 0.5165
